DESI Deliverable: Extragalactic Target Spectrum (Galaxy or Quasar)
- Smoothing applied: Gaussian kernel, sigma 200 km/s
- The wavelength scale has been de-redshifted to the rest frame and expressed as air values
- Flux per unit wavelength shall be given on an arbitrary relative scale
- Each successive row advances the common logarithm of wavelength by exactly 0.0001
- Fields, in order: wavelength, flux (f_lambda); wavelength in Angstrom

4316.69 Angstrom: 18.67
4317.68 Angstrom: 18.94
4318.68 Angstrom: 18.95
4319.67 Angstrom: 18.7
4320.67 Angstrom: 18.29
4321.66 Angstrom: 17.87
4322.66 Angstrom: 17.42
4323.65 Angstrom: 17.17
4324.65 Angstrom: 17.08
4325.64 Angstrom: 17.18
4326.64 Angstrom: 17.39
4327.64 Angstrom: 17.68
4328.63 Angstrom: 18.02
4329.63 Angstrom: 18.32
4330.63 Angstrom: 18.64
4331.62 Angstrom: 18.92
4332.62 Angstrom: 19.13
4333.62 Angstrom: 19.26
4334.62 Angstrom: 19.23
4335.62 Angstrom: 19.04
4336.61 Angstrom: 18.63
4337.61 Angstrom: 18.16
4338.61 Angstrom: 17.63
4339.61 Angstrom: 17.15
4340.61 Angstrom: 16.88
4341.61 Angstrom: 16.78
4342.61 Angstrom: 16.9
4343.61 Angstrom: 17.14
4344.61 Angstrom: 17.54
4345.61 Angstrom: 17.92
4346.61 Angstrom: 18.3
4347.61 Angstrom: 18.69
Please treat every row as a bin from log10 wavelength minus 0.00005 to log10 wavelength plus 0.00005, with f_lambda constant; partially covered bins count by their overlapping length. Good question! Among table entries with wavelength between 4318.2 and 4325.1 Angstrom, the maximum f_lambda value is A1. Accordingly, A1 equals 18.95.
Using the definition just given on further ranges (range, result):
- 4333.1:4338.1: 19.26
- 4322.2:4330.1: 18.32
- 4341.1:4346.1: 17.92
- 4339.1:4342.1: 17.15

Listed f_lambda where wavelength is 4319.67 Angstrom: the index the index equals 18.7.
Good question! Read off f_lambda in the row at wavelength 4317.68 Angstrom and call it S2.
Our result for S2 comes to 18.94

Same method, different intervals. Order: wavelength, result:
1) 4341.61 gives 16.78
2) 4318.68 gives 18.95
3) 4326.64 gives 17.39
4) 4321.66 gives 17.87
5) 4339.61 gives 17.15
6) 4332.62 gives 19.13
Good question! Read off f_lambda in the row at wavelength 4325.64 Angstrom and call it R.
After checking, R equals 17.18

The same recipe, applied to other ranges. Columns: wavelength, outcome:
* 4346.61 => 18.3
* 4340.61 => 16.88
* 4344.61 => 17.54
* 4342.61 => 16.9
